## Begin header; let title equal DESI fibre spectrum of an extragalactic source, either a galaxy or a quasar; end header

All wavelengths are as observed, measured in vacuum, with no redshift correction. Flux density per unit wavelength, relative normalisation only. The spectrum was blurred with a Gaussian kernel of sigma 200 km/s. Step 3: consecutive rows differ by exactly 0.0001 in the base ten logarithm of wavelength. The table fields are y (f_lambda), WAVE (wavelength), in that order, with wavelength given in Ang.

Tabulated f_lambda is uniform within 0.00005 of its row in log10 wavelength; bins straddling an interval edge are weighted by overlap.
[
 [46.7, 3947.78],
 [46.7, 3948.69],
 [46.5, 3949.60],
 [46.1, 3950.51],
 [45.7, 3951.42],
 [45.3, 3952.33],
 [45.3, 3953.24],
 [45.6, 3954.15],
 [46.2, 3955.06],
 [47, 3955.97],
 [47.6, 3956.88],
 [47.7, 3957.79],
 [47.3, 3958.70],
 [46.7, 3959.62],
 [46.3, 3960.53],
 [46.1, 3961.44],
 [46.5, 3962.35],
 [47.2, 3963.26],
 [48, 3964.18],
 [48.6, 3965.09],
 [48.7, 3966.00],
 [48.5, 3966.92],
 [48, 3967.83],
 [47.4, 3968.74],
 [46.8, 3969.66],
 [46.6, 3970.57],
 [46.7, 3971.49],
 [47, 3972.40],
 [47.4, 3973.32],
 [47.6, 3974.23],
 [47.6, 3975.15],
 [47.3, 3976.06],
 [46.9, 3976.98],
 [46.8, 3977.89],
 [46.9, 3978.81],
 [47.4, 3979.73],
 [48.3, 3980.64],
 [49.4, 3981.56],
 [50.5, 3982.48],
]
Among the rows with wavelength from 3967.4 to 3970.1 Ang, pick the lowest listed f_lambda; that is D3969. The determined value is 46.8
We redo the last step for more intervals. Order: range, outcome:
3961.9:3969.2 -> 46.5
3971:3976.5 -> 46.7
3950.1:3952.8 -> 45.3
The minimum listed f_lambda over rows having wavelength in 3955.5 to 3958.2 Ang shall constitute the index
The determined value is 47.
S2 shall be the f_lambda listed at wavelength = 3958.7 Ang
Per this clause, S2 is 47.3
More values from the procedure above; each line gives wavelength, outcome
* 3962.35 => 46.5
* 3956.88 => 47.6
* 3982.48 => 50.5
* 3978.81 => 46.9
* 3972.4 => 47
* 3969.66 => 46.8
